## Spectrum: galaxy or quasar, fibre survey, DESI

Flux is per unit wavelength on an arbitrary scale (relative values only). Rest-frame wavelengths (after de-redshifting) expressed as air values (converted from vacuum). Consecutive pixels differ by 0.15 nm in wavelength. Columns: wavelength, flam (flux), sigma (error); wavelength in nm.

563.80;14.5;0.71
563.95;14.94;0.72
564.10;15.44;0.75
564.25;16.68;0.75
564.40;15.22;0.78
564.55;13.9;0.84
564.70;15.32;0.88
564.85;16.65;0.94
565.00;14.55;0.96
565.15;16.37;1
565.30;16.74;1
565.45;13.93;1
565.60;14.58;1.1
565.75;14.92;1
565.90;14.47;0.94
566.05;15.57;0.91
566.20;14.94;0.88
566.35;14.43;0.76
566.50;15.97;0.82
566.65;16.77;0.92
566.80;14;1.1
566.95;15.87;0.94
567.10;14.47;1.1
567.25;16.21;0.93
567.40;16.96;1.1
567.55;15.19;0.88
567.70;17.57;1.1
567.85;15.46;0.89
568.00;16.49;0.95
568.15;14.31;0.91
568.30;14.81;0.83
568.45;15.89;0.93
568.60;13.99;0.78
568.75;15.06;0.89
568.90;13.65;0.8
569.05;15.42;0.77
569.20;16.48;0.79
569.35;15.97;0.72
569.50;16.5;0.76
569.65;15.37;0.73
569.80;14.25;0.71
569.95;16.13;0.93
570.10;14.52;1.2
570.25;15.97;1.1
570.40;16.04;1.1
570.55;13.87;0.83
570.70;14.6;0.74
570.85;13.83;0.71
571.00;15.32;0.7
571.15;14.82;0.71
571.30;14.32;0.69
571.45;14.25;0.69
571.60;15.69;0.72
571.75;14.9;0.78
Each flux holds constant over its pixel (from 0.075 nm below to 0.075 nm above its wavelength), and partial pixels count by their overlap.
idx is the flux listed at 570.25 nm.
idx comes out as 15.97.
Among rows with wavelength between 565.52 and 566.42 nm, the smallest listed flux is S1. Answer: 14.43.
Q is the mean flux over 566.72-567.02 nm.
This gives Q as 14.9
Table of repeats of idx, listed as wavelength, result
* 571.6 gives 15.69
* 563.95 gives 14.94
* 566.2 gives 14.94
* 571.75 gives 14.9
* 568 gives 16.49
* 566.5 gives 15.97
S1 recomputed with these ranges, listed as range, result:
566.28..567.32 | 14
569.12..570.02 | 14.25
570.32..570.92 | 13.83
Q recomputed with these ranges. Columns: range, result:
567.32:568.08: 16.3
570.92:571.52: 14.7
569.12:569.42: 16.2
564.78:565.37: 16.1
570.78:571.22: 14.7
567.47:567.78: 16.4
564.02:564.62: 15.3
